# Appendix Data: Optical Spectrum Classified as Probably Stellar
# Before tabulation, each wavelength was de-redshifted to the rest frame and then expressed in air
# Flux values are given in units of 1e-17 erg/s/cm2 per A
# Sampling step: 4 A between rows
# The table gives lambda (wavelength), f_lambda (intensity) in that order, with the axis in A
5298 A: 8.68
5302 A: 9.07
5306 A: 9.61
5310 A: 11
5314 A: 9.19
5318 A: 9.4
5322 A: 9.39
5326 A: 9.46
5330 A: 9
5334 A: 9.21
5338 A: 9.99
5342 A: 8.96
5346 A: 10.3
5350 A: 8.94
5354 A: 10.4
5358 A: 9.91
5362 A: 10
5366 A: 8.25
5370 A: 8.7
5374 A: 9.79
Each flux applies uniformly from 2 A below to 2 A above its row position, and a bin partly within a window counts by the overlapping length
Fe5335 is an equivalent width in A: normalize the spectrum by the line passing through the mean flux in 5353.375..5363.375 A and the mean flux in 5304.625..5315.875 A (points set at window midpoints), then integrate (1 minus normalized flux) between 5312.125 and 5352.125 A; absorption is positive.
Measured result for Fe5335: 2.5 A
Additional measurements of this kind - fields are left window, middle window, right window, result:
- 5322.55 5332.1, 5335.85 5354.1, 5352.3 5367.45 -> -0.3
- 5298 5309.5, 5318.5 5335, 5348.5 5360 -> 0.5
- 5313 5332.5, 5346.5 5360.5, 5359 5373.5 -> -1.0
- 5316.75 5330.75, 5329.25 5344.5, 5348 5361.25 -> 0.3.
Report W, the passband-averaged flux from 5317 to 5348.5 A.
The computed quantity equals 9.46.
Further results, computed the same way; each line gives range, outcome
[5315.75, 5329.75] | 9.36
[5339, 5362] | 9.74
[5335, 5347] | 9.66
